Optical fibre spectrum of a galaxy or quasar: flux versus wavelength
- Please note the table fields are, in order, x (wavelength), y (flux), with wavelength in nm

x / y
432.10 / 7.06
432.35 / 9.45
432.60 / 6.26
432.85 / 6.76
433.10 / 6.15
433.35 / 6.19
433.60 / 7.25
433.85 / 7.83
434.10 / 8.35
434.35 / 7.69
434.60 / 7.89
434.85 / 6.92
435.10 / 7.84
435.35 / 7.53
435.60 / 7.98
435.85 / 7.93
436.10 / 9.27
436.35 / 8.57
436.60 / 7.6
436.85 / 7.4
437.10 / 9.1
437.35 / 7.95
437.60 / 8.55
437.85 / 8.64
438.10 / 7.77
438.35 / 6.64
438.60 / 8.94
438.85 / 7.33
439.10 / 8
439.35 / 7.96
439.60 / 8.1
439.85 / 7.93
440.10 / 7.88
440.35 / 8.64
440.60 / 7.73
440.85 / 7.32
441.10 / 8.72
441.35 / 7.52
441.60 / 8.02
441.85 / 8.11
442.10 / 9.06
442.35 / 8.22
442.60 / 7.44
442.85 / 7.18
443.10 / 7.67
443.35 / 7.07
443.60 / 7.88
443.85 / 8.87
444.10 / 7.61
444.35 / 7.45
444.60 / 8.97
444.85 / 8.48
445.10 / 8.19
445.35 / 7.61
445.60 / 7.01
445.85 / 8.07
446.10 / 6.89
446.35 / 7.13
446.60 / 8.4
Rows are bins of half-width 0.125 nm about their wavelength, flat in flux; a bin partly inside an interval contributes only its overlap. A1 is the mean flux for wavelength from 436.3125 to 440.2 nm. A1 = 8.01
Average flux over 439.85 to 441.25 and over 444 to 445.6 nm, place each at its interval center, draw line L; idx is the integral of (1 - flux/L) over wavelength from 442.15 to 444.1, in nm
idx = 0.05 nm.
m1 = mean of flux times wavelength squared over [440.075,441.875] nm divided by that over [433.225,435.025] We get 1.11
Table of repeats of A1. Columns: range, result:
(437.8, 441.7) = 7.93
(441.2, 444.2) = 7.9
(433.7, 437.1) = 7.95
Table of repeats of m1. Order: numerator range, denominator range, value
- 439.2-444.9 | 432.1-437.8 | 1.06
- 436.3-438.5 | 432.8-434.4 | 1.14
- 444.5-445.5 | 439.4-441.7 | 1.06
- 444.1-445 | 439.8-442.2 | 1.03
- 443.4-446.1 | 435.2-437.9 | 1.00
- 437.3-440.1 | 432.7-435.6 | 1.11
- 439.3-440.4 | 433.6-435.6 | 1.07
